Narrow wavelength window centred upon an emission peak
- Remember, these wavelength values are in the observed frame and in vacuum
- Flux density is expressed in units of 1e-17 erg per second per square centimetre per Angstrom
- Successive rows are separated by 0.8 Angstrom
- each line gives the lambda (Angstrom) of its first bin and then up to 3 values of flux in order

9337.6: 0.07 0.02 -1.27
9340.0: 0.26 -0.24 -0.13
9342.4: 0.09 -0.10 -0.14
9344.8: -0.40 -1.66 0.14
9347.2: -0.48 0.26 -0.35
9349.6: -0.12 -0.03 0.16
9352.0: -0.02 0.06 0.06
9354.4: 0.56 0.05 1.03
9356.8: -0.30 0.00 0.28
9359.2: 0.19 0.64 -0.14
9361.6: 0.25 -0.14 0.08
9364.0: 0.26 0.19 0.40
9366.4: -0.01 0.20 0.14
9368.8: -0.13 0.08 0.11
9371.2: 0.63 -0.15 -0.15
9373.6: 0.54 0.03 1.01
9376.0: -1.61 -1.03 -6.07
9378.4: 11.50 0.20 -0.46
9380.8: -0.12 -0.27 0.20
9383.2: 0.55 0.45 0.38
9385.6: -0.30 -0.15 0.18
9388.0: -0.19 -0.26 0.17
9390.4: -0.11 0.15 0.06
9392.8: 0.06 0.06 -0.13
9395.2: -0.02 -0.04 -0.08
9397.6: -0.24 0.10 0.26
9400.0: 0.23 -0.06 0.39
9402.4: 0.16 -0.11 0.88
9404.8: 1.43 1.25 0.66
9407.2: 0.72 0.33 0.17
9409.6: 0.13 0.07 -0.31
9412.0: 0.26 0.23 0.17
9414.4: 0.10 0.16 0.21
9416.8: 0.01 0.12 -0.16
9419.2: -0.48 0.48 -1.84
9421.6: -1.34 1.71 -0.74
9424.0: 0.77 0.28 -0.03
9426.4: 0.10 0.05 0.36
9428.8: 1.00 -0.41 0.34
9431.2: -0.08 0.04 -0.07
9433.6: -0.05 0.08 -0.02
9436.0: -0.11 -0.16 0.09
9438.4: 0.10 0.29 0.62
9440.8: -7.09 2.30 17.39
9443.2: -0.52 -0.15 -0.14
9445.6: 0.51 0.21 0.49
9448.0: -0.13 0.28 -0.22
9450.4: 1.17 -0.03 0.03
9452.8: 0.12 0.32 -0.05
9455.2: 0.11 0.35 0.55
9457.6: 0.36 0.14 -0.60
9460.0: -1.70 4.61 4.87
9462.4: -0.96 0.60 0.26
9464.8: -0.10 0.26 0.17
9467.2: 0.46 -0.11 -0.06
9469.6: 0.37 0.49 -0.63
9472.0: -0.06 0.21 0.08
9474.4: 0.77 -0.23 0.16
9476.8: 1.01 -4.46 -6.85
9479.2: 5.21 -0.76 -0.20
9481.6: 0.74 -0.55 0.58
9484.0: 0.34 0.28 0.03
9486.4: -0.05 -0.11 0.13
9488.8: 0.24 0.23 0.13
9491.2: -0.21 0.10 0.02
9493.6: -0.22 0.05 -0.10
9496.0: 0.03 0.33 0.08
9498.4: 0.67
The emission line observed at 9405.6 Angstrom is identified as H-gamma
